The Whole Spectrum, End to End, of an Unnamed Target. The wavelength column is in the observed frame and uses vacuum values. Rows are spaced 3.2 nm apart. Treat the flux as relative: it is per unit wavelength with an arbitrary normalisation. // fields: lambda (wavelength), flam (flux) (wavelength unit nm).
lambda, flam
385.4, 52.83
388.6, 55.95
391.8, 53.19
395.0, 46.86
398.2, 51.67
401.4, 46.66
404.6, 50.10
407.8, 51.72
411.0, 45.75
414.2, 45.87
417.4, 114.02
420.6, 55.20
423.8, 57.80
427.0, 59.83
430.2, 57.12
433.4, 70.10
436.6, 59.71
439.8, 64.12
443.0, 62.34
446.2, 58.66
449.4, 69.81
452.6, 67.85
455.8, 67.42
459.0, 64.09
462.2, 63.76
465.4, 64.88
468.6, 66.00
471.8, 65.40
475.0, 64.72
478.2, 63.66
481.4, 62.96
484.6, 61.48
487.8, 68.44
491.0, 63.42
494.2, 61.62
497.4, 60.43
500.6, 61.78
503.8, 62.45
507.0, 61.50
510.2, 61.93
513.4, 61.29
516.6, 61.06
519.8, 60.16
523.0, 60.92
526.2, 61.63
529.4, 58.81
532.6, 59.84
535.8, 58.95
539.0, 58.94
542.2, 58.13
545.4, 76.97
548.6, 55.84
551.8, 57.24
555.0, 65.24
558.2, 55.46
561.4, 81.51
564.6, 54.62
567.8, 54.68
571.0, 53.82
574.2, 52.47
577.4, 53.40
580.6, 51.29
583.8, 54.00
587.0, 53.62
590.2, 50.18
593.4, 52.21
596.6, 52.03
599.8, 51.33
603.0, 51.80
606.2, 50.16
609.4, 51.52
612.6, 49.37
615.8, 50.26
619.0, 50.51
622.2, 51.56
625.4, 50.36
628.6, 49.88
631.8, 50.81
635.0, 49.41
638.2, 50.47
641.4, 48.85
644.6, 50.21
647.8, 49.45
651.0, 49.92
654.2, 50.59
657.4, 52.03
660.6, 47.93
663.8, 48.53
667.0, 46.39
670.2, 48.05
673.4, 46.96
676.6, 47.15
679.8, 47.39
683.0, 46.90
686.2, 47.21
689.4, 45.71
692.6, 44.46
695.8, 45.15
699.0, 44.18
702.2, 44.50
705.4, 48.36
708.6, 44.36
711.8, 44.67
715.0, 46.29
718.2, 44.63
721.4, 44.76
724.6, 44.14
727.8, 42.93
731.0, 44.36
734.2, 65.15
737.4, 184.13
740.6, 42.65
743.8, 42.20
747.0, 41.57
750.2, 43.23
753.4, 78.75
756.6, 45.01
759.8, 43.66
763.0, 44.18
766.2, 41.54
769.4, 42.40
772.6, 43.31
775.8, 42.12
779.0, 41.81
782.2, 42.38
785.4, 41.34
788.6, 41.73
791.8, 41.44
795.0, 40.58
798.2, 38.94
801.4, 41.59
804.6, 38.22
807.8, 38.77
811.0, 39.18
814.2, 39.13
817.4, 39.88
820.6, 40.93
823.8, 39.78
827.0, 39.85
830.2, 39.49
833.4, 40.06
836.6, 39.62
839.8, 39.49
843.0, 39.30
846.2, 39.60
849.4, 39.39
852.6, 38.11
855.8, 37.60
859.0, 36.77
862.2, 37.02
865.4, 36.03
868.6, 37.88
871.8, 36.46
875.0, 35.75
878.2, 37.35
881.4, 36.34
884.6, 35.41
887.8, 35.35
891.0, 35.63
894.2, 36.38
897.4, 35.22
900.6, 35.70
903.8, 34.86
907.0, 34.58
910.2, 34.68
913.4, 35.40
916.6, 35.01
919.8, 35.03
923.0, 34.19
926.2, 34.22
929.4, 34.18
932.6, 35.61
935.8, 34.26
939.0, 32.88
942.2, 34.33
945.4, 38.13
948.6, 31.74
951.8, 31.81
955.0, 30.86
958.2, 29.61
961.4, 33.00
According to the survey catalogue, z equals 0.121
